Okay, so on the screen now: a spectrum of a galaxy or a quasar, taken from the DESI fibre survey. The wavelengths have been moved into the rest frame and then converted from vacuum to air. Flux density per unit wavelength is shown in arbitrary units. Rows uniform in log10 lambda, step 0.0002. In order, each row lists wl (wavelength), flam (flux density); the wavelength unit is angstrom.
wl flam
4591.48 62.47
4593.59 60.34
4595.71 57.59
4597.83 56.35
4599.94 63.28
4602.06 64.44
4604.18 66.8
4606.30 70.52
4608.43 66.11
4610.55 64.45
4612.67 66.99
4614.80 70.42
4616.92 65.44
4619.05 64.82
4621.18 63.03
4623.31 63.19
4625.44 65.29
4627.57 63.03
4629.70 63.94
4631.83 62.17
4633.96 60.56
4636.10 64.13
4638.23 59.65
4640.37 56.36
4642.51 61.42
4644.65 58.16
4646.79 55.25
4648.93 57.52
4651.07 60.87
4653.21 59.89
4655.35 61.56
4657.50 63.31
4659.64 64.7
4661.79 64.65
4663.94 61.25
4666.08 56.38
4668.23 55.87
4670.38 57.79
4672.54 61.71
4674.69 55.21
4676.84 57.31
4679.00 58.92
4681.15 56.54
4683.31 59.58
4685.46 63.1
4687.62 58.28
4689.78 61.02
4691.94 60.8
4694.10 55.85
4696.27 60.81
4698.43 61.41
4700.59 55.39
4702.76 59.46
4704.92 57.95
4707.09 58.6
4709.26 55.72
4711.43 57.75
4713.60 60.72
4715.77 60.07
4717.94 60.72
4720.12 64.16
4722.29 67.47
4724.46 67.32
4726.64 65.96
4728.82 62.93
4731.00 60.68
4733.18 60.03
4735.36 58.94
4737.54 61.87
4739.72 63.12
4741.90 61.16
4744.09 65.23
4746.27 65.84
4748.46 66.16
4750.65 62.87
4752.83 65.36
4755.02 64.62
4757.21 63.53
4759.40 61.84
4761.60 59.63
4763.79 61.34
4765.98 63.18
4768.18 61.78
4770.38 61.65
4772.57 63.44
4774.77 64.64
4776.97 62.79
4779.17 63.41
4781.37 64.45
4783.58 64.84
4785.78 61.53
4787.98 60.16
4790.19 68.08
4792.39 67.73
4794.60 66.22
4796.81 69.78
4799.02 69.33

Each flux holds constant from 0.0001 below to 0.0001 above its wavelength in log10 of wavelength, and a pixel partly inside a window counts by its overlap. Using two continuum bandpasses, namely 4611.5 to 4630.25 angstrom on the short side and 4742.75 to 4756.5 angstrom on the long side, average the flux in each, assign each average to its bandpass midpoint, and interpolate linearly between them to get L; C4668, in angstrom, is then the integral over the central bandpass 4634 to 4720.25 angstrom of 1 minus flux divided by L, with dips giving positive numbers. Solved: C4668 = 7.4 angstrom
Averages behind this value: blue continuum 65.2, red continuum 64.9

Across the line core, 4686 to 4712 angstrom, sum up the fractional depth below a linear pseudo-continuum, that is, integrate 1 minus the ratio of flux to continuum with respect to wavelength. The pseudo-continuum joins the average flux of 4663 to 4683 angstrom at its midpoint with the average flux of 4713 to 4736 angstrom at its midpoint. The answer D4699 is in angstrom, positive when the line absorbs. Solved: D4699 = 0.7 angstrom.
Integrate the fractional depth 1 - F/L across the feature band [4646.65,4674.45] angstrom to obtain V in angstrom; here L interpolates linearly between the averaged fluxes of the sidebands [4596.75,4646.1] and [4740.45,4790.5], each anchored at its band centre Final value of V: 1.5 angstrom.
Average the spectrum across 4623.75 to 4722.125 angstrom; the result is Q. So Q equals 60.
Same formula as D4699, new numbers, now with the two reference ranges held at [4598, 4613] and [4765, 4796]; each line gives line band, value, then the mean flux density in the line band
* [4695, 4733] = 2.08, 61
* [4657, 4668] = 0.59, 61.6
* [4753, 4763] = 0.23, 62.6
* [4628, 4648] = 1.52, 60.3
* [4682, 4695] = 1.00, 59.8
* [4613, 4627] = 0.00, 65.3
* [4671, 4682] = 1.17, 57.9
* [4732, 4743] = 0.56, 61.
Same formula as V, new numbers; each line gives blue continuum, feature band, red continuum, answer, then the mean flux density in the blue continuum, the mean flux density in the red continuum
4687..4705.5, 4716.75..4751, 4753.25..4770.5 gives -1.4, 59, 62.3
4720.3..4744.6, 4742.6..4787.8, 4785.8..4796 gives 0.7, 63.1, 65.3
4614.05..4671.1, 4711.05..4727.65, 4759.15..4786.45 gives -0.3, 61.5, 62.7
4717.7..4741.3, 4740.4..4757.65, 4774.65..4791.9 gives -0.3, 63.1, 63.8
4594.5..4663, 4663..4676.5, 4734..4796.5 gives 1.1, 62.7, 63.5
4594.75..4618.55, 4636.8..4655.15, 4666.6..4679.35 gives 0.5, 64.8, 57.6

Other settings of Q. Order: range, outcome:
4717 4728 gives 65.1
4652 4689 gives 59.8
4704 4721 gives 59.4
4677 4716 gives 58.9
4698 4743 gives 61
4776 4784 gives 63.8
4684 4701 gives 59.8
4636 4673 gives 59.9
